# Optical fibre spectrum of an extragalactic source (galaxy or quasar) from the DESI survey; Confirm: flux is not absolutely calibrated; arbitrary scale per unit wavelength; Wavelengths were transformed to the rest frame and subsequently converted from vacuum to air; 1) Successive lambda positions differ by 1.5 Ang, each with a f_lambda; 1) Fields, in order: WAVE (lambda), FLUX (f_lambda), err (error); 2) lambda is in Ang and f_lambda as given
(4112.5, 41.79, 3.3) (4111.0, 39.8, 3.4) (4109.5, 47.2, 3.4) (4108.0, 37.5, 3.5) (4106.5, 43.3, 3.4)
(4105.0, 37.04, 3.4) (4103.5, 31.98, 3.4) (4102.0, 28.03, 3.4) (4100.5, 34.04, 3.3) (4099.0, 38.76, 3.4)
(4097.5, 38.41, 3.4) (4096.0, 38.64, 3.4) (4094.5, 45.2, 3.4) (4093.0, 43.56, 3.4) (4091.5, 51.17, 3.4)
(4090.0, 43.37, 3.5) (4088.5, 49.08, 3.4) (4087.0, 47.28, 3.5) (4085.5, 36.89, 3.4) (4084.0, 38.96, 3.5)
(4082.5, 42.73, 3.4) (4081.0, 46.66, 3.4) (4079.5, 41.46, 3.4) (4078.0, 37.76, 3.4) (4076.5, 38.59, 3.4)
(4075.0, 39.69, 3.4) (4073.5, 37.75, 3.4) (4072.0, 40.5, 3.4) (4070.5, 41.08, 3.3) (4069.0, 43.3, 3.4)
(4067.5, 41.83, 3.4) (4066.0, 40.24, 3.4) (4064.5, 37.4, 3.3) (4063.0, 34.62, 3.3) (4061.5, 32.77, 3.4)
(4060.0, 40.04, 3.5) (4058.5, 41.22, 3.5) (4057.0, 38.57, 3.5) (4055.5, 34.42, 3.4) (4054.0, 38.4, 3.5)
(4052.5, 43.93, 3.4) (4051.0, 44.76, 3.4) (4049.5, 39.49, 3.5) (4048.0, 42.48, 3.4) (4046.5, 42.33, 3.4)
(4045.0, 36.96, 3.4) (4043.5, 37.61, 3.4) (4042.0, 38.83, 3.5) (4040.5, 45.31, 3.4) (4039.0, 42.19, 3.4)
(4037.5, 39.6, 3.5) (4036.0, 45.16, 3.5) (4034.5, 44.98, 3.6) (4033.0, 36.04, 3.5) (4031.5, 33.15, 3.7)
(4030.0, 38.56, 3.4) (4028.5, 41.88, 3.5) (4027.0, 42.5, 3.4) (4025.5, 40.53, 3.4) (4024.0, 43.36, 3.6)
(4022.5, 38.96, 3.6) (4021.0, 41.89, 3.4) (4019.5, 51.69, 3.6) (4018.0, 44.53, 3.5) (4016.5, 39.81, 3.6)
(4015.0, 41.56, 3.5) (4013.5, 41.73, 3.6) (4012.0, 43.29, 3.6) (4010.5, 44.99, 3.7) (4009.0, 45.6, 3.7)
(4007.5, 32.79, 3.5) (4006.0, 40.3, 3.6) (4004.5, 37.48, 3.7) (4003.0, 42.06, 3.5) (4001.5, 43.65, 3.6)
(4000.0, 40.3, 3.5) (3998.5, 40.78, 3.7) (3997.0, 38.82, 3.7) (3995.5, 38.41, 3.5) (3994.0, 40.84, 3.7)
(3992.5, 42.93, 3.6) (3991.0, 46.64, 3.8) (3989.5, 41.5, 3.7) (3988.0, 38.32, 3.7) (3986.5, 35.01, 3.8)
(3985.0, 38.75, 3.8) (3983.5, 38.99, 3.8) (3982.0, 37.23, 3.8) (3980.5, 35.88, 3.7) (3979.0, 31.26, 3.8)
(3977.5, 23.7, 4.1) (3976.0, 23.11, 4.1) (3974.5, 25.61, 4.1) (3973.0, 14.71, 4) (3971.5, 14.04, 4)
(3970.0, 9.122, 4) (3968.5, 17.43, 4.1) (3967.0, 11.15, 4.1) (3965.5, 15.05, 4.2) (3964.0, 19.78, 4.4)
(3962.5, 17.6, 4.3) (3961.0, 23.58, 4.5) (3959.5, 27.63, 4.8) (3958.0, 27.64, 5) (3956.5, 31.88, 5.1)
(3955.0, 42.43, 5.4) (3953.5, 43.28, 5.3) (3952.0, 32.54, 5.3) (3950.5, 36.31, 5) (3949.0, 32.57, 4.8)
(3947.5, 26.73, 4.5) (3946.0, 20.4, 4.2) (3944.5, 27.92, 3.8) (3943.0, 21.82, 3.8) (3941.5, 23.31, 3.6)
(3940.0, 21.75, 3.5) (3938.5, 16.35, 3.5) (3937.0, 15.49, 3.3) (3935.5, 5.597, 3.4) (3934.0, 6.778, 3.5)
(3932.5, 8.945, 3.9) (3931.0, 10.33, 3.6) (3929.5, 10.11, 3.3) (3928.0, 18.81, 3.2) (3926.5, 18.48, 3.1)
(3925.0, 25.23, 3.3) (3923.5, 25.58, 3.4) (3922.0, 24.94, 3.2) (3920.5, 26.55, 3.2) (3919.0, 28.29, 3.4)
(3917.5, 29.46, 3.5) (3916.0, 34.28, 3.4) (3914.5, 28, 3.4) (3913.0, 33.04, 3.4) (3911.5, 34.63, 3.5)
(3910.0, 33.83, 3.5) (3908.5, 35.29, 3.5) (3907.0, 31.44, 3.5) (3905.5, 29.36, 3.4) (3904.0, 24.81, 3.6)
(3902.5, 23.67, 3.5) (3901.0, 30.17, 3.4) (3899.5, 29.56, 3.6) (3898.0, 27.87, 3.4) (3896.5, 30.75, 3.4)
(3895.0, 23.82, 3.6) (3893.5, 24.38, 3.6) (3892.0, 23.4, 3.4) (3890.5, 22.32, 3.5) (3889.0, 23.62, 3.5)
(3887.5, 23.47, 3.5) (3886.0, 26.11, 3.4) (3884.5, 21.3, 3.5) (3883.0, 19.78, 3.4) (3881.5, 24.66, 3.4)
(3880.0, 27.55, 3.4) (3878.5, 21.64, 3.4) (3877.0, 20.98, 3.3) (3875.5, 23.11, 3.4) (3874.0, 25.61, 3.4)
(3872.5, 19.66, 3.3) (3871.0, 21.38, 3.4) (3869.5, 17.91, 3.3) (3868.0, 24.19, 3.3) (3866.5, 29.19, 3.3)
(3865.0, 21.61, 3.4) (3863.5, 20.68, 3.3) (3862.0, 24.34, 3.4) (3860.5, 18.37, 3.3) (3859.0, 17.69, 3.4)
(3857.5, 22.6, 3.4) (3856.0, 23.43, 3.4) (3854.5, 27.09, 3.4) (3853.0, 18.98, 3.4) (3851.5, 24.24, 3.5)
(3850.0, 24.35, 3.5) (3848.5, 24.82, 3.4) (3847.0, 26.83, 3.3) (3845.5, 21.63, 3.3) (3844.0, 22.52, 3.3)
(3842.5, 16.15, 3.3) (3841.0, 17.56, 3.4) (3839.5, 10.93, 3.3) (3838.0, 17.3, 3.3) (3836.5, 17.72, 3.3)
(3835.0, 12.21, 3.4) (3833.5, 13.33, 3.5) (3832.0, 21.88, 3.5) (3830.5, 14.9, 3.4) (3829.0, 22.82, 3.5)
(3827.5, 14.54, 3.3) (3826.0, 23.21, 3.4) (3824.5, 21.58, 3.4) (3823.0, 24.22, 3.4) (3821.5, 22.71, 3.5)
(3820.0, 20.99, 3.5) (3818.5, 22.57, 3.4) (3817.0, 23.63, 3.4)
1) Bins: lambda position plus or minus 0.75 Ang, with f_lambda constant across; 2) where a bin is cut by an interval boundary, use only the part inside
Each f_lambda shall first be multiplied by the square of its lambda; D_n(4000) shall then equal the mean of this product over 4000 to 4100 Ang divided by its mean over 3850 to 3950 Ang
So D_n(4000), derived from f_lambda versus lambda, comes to 1.88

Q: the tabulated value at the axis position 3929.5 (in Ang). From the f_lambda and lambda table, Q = 10.11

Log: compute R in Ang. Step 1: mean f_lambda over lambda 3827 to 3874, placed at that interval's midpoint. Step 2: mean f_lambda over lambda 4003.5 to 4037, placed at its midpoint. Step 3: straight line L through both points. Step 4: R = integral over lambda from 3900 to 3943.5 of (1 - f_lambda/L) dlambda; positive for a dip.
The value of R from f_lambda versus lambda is 8.2 Ang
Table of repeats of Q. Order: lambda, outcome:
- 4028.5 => 41.88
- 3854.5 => 27.09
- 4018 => 44.53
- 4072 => 40.5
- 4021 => 41.89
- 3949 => 32.57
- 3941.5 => 23.31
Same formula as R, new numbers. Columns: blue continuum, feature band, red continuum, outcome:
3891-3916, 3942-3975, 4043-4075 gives 8.2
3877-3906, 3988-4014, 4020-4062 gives -3.6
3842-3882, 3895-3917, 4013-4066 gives -2.5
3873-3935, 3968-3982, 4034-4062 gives 4.3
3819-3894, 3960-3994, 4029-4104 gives 5.1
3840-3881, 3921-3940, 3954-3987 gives 6.6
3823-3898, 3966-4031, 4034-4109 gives -4.0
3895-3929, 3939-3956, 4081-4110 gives 0.5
